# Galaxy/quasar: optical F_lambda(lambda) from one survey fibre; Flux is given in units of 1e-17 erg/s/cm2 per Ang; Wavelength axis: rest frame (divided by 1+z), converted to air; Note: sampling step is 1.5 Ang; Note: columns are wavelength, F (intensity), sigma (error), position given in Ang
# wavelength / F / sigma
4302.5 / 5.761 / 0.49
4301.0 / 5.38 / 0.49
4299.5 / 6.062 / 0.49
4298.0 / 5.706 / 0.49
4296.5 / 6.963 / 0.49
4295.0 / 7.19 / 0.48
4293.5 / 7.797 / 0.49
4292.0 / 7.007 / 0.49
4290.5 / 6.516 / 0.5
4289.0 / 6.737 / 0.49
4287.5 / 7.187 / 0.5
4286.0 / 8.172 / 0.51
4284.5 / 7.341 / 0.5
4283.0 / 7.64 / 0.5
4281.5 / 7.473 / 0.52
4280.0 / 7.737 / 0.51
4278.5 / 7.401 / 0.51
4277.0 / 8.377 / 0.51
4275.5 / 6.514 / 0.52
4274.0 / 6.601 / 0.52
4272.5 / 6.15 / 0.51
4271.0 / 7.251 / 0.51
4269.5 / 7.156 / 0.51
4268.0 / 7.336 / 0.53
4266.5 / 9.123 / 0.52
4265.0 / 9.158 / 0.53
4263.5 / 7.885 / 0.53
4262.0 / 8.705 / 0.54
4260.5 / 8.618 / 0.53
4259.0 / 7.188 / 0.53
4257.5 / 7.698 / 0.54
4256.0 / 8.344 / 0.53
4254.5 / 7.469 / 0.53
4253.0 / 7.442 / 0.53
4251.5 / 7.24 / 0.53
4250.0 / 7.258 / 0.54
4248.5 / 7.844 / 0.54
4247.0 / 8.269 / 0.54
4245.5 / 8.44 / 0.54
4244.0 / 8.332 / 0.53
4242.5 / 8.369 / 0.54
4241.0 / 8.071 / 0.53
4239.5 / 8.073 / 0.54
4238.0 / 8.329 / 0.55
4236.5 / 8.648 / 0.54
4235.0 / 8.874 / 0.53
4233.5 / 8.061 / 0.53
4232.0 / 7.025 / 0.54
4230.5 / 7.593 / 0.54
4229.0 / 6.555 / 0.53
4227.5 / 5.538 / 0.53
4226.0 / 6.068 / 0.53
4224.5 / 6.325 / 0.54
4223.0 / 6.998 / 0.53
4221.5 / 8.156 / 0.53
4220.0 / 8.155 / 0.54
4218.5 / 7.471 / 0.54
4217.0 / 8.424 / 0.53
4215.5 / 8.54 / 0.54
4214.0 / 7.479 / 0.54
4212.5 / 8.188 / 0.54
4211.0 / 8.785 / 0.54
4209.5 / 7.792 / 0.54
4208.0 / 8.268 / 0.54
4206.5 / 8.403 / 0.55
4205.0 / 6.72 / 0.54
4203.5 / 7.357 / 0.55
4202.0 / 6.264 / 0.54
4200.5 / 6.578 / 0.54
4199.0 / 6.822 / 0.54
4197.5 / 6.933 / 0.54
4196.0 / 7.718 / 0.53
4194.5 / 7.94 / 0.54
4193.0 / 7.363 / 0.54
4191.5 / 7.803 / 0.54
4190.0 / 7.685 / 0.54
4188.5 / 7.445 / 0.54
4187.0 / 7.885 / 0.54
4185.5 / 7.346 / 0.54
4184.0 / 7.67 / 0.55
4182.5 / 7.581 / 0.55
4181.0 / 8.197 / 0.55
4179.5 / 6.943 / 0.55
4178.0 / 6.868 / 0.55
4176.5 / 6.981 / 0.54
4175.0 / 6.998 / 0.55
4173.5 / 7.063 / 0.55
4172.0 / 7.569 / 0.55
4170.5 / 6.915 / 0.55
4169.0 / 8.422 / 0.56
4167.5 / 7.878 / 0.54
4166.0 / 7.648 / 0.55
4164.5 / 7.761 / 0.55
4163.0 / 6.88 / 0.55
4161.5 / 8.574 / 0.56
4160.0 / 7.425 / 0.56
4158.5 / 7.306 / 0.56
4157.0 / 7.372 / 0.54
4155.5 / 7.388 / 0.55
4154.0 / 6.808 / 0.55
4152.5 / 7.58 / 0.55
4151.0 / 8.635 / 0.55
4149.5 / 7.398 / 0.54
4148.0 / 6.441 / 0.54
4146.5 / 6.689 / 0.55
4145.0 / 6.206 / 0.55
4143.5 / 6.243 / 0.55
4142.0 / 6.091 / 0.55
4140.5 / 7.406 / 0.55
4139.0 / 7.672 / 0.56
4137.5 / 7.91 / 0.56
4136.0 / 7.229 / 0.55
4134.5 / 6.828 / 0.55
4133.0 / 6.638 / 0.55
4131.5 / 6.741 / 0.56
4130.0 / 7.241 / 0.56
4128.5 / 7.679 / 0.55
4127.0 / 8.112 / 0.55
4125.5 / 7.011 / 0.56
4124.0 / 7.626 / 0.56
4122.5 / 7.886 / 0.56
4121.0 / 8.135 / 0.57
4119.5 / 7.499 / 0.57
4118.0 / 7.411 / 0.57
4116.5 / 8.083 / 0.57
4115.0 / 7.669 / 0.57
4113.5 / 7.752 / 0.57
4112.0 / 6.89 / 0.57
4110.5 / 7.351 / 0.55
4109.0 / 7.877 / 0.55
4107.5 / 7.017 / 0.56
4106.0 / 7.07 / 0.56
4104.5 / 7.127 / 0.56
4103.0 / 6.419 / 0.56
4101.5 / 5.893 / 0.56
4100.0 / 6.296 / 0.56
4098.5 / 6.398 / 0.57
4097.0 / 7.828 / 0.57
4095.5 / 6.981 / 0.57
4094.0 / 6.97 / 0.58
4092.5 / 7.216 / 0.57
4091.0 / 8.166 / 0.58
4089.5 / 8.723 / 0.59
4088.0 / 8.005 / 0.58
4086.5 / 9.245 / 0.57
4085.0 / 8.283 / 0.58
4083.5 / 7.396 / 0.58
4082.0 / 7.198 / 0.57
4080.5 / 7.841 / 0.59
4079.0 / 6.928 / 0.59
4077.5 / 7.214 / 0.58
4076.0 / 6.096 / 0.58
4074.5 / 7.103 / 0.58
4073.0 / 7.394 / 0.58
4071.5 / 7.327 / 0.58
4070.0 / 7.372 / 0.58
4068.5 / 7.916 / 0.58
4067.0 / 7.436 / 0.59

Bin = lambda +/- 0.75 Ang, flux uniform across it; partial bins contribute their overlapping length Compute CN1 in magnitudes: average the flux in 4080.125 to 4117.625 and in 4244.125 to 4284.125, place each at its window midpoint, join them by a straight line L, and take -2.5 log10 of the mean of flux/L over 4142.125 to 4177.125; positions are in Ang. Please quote 0.03 mag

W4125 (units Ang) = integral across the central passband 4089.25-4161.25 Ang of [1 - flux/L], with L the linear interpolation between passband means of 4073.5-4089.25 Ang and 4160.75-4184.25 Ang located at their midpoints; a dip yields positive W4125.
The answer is 2.6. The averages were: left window 7.57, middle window 7.26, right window 7.49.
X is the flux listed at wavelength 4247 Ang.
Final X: 8.269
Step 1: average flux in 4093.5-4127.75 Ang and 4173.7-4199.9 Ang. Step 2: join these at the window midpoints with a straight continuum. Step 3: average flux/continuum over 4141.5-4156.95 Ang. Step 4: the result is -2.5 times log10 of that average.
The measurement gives 0.06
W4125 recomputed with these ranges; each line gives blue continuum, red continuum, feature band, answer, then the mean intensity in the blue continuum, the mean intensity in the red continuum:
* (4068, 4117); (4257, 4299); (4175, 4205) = 0.36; 7.36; 7.44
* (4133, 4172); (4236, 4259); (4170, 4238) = 1.57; 7.3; 7.96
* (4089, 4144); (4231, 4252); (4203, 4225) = 0.17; 7.27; 8.06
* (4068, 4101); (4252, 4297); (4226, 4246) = -0.65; 7.43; 7.54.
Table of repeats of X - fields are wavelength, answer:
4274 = 6.601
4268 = 7.336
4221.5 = 8.156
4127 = 8.112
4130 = 7.241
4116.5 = 8.083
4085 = 8.283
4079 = 6.928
